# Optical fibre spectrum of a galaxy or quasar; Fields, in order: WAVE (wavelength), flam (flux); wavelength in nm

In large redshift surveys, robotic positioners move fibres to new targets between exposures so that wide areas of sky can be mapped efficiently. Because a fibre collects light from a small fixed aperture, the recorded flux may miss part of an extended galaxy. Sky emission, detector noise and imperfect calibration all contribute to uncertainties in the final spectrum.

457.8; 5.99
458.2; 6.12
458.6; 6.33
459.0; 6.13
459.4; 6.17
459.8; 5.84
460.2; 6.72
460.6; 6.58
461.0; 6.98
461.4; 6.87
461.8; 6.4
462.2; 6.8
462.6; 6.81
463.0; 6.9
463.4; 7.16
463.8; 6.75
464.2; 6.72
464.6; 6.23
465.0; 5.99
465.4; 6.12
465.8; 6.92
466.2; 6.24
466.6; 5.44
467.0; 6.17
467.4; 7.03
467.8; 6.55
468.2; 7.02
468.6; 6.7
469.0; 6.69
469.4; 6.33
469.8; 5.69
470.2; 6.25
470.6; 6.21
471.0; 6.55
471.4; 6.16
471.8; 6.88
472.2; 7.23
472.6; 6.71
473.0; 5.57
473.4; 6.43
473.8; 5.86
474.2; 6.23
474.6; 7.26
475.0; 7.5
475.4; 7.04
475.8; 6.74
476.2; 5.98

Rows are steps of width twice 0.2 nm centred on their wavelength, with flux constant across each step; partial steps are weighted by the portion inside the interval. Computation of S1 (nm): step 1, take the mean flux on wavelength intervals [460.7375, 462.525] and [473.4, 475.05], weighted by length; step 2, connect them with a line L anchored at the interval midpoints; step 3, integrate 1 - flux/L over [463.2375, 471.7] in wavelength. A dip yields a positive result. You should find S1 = 0.33 nm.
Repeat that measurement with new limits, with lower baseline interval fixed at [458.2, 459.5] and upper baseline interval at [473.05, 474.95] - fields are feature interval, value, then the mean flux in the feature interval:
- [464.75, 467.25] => 0.062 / 6.17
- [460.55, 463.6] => -0.278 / 6.82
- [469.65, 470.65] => 0.055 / 6.04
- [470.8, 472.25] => -0.053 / 6.65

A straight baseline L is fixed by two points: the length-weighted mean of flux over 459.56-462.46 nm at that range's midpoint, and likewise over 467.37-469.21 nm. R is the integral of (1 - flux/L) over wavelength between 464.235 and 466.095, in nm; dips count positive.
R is 0.10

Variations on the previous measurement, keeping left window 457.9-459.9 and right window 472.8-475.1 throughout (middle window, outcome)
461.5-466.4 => -0.288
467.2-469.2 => -0.153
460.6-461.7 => -0.115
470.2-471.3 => 0.005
